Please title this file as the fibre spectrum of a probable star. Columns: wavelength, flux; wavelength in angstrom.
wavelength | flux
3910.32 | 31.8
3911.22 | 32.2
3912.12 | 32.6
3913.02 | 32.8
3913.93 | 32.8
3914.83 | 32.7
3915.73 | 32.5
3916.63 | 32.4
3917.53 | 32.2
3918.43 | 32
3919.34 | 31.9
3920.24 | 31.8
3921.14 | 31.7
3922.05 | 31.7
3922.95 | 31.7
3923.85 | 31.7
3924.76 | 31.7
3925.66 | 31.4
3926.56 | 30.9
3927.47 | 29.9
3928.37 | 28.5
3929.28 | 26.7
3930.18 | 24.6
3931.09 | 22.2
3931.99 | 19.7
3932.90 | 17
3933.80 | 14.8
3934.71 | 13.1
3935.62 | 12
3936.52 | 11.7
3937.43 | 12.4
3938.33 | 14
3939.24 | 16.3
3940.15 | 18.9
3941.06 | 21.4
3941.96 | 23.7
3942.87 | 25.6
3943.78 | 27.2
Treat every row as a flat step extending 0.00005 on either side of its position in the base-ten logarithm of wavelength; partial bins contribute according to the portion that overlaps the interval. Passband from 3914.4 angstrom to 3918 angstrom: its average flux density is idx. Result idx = 32.5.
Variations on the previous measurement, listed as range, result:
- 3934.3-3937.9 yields 12.3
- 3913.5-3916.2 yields 32.7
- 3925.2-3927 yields 31.3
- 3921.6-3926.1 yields 31.7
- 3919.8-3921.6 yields 31.7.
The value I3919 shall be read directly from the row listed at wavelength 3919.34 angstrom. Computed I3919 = 31.9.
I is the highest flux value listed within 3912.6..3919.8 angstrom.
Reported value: 32.8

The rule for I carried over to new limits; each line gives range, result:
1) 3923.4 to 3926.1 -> 31.7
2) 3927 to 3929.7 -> 29.9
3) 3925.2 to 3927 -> 31.4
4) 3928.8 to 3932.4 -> 26.7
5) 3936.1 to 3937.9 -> 12.4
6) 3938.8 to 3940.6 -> 18.9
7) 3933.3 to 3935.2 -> 14.8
